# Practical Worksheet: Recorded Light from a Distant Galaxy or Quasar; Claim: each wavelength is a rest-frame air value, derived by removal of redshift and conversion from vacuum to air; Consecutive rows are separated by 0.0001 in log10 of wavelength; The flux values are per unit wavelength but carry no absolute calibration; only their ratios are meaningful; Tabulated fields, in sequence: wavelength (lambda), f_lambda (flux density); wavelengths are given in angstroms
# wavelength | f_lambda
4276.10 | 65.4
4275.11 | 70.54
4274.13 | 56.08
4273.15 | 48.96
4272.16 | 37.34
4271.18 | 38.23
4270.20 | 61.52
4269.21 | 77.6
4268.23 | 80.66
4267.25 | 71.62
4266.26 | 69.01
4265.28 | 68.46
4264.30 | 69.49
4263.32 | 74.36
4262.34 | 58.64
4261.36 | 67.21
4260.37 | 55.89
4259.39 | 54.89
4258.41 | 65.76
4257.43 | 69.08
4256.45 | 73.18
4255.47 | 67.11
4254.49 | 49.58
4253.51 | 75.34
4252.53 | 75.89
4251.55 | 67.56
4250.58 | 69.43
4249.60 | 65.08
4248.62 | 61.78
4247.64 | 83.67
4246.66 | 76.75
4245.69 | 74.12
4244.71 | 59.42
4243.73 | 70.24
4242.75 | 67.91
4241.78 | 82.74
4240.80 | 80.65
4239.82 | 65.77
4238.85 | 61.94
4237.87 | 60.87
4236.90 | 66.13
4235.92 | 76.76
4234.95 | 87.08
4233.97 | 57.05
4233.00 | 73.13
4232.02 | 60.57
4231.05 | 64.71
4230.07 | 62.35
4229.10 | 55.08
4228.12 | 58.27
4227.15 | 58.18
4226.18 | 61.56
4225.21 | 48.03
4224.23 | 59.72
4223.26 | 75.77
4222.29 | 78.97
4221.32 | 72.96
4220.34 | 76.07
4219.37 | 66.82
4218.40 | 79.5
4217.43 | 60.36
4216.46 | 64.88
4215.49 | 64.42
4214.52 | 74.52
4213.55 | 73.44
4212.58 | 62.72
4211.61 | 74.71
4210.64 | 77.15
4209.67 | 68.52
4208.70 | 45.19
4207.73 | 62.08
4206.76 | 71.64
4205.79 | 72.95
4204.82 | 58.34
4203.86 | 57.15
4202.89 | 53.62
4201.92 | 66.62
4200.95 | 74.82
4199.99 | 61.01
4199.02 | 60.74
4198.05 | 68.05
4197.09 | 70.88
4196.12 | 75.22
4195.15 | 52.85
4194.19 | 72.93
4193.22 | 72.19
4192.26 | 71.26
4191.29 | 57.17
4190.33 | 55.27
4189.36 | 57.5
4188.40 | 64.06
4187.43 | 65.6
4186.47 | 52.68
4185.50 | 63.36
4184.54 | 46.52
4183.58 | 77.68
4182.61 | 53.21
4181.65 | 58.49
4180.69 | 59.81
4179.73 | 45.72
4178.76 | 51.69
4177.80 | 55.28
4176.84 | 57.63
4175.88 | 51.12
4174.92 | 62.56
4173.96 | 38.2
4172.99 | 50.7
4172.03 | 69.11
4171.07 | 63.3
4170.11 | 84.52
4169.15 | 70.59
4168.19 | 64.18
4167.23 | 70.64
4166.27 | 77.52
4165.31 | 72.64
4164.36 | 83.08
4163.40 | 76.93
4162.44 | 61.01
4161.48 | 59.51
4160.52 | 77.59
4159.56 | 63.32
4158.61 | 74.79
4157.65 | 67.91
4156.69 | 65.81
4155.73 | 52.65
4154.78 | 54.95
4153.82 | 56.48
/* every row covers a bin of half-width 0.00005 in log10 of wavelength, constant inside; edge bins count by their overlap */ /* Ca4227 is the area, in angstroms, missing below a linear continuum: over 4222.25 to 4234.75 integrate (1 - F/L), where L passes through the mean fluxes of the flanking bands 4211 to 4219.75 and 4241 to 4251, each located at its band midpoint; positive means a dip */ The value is 1.4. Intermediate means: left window 69.2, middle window 62.5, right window 71.4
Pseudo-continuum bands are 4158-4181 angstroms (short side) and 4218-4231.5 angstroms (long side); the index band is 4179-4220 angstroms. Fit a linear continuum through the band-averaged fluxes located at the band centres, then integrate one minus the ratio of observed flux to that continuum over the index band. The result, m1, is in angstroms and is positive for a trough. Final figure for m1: 0.5 angstroms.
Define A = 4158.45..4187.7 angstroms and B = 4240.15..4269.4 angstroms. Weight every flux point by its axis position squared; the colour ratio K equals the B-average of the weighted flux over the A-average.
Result 1.14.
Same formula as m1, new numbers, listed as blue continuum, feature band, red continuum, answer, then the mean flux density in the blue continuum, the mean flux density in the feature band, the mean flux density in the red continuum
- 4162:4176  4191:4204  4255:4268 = 0.2 angstroms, 66.8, 65.6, 66.8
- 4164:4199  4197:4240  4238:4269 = -0.1 angstroms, 62.8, 66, 68.8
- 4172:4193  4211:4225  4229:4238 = -1.3 angstroms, 57.4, 70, 67.1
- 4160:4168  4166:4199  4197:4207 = 3.1 angstroms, 72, 61.9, 64.7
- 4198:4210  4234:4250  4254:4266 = -1.7 angstroms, 62.9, 70.9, 64.6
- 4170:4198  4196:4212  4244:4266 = -0.8 angstroms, 60.4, 65.5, 67.5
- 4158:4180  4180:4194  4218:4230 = 0.8 angstroms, 64.6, 61.1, 65.7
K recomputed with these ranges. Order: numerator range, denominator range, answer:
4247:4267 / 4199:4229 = 1.04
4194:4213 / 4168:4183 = 1.13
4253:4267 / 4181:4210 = 1.08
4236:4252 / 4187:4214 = 1.09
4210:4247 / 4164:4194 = 1.12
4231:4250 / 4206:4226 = 1.04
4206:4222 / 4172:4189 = 1.23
